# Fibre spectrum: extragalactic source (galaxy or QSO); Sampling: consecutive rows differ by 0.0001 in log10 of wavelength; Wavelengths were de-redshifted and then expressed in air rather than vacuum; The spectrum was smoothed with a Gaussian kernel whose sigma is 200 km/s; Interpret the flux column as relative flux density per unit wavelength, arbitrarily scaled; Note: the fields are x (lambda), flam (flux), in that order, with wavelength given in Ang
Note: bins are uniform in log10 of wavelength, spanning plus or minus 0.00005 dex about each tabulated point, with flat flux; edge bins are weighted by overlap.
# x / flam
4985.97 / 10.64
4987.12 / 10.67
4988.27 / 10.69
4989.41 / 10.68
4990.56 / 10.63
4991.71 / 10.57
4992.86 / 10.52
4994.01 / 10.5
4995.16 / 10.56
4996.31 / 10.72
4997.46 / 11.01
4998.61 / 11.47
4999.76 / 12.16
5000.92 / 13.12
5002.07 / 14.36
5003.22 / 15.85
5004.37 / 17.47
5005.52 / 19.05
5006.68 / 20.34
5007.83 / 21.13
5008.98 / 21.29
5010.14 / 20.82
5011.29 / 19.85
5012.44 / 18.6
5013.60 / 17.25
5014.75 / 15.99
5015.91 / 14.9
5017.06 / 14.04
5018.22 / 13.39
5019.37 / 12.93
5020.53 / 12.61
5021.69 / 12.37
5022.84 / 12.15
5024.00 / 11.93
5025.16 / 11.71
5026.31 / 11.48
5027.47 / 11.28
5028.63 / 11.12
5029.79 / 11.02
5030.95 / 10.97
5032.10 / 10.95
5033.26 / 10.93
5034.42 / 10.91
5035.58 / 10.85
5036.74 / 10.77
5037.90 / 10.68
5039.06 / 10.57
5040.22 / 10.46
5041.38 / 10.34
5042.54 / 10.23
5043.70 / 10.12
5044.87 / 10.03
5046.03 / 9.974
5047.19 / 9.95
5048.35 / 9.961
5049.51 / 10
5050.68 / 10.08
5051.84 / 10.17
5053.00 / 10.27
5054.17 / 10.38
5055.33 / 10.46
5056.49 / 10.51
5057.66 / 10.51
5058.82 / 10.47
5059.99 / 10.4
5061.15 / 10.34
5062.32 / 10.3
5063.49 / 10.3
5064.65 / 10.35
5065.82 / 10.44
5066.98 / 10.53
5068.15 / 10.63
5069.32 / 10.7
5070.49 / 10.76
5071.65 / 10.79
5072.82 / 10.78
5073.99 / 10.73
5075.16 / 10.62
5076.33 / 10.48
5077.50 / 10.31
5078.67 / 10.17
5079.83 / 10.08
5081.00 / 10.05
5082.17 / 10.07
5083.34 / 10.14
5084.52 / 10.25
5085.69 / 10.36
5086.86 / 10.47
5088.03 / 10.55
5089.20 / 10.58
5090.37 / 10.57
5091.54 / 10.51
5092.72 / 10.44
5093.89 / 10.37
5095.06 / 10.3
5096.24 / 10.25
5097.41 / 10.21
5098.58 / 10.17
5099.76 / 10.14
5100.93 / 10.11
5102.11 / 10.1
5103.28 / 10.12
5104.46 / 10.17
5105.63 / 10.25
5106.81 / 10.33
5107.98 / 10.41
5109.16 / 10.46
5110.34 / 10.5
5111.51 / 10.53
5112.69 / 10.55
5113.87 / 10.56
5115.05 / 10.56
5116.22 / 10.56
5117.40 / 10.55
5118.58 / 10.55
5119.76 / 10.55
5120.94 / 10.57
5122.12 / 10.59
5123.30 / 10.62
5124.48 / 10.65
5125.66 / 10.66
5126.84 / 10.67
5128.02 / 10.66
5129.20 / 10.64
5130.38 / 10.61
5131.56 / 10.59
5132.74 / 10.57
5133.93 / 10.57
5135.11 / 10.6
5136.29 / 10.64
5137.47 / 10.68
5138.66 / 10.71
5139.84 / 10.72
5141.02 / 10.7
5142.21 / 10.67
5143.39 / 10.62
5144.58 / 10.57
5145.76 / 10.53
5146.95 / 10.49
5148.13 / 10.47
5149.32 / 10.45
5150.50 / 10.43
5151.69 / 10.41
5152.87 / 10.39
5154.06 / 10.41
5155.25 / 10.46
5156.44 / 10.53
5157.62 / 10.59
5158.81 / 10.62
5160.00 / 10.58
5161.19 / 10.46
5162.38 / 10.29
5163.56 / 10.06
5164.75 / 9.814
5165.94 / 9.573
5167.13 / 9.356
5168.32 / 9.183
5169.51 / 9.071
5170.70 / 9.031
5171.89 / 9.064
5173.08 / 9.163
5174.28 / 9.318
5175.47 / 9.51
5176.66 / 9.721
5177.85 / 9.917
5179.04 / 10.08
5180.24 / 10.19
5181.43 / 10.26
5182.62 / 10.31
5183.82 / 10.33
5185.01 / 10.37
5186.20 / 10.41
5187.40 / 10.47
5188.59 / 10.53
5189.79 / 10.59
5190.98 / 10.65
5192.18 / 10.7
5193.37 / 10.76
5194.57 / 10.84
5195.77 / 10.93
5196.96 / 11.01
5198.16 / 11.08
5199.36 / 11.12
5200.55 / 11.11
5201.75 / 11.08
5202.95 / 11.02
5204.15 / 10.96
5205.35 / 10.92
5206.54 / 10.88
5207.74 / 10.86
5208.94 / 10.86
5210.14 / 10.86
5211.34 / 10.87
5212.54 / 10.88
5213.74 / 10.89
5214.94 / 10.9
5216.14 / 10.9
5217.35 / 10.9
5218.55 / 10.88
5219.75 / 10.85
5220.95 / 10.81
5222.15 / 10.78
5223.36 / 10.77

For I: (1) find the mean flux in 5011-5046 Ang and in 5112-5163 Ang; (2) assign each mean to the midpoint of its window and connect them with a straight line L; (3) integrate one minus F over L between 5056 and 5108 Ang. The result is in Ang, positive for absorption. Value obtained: 4.7 Ang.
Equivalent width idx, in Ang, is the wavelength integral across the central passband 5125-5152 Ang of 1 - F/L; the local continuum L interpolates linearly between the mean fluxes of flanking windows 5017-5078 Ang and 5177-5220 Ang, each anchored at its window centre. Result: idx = 0.4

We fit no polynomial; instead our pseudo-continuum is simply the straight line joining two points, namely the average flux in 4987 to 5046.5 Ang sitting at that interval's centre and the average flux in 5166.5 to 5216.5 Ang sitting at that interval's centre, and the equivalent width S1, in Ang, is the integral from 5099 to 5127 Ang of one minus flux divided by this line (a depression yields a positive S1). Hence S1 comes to 2.70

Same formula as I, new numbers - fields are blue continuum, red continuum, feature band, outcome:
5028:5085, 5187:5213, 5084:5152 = 0.9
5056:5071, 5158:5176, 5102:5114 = -0.3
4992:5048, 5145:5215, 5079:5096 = 2.3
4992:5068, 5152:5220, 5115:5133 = 0.9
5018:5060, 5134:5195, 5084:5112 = 0.6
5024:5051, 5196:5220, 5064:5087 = 0.6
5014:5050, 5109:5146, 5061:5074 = 0.7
